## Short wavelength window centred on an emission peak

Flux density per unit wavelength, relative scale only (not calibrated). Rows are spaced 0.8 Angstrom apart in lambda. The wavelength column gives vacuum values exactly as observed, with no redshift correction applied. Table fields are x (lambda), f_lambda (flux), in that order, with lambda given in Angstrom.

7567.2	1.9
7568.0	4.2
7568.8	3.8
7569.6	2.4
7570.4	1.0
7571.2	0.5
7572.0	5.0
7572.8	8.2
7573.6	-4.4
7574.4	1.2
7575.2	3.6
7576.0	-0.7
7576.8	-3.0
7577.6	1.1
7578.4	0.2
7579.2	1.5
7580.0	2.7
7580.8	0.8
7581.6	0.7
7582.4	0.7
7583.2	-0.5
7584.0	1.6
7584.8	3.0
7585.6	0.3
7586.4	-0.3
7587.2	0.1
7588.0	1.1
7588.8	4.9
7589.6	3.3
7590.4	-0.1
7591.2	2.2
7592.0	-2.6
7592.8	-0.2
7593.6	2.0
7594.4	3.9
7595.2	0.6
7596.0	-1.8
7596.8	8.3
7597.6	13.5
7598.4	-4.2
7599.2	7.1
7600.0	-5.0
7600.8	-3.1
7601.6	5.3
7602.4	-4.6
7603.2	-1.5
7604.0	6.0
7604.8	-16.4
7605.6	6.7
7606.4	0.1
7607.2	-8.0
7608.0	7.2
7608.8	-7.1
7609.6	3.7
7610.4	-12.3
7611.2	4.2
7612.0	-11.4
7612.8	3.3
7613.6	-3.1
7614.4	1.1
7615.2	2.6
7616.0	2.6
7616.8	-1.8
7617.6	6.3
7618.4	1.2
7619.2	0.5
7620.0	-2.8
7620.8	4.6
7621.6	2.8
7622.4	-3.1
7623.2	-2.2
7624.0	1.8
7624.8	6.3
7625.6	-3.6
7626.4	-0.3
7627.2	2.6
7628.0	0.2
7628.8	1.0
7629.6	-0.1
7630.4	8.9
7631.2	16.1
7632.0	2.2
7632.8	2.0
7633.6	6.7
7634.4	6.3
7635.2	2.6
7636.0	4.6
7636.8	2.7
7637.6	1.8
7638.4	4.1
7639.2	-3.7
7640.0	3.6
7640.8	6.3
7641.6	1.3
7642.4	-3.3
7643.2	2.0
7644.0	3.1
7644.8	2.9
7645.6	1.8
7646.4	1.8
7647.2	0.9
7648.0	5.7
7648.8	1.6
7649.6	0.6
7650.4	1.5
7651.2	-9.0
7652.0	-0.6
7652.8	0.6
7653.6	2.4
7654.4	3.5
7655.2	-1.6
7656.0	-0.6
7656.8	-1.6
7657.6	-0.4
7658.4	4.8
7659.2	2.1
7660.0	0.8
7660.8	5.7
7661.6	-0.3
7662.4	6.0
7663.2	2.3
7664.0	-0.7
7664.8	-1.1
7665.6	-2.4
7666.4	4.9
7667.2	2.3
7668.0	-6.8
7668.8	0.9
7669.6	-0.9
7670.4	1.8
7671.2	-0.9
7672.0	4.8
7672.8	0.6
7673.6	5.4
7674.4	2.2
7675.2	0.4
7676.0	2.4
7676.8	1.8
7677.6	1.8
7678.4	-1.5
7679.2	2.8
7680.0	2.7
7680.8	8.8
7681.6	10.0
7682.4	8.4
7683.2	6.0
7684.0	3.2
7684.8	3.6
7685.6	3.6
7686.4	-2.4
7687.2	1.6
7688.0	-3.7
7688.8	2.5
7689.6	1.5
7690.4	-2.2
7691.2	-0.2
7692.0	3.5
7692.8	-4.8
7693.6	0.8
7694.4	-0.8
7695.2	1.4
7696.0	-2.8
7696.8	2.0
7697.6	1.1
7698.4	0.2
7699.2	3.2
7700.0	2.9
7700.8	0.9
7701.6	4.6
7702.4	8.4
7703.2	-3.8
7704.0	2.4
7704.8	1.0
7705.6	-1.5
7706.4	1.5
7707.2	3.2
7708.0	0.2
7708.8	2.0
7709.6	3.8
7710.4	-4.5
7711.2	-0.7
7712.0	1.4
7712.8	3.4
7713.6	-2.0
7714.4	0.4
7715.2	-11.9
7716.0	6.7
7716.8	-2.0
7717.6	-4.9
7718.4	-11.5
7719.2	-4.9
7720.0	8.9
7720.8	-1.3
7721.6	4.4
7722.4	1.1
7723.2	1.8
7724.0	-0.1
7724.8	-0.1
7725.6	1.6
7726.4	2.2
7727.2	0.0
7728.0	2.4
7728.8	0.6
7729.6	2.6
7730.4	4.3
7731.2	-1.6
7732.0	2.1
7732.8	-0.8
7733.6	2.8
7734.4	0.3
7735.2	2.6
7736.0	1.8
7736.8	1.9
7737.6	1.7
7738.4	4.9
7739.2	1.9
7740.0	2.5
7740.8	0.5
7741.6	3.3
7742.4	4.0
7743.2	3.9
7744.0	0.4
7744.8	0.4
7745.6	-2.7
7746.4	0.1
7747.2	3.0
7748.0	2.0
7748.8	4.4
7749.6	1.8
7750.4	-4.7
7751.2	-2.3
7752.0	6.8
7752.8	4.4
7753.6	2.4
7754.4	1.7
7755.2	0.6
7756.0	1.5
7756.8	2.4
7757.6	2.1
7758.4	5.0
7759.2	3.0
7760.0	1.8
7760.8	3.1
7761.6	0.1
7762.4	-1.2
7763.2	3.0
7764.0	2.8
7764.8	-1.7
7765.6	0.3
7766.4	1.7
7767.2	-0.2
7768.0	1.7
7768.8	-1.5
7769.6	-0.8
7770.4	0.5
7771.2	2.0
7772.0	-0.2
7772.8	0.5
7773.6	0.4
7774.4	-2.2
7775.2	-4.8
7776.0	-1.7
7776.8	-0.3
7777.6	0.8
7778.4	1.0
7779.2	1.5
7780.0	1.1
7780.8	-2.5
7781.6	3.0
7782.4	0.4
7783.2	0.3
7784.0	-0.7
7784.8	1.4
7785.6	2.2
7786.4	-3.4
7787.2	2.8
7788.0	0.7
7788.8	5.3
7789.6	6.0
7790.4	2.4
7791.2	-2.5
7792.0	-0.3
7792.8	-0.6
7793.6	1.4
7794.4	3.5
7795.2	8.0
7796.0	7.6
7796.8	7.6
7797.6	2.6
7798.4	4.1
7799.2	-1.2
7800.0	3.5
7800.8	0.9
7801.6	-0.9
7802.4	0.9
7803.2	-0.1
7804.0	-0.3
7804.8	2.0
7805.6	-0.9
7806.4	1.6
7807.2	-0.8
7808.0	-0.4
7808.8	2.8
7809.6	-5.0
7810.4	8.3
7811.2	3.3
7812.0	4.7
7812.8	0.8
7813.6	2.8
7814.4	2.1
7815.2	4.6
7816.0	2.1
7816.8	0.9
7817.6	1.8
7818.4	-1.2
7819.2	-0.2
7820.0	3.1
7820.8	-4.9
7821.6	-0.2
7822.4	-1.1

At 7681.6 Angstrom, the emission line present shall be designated H-gamma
